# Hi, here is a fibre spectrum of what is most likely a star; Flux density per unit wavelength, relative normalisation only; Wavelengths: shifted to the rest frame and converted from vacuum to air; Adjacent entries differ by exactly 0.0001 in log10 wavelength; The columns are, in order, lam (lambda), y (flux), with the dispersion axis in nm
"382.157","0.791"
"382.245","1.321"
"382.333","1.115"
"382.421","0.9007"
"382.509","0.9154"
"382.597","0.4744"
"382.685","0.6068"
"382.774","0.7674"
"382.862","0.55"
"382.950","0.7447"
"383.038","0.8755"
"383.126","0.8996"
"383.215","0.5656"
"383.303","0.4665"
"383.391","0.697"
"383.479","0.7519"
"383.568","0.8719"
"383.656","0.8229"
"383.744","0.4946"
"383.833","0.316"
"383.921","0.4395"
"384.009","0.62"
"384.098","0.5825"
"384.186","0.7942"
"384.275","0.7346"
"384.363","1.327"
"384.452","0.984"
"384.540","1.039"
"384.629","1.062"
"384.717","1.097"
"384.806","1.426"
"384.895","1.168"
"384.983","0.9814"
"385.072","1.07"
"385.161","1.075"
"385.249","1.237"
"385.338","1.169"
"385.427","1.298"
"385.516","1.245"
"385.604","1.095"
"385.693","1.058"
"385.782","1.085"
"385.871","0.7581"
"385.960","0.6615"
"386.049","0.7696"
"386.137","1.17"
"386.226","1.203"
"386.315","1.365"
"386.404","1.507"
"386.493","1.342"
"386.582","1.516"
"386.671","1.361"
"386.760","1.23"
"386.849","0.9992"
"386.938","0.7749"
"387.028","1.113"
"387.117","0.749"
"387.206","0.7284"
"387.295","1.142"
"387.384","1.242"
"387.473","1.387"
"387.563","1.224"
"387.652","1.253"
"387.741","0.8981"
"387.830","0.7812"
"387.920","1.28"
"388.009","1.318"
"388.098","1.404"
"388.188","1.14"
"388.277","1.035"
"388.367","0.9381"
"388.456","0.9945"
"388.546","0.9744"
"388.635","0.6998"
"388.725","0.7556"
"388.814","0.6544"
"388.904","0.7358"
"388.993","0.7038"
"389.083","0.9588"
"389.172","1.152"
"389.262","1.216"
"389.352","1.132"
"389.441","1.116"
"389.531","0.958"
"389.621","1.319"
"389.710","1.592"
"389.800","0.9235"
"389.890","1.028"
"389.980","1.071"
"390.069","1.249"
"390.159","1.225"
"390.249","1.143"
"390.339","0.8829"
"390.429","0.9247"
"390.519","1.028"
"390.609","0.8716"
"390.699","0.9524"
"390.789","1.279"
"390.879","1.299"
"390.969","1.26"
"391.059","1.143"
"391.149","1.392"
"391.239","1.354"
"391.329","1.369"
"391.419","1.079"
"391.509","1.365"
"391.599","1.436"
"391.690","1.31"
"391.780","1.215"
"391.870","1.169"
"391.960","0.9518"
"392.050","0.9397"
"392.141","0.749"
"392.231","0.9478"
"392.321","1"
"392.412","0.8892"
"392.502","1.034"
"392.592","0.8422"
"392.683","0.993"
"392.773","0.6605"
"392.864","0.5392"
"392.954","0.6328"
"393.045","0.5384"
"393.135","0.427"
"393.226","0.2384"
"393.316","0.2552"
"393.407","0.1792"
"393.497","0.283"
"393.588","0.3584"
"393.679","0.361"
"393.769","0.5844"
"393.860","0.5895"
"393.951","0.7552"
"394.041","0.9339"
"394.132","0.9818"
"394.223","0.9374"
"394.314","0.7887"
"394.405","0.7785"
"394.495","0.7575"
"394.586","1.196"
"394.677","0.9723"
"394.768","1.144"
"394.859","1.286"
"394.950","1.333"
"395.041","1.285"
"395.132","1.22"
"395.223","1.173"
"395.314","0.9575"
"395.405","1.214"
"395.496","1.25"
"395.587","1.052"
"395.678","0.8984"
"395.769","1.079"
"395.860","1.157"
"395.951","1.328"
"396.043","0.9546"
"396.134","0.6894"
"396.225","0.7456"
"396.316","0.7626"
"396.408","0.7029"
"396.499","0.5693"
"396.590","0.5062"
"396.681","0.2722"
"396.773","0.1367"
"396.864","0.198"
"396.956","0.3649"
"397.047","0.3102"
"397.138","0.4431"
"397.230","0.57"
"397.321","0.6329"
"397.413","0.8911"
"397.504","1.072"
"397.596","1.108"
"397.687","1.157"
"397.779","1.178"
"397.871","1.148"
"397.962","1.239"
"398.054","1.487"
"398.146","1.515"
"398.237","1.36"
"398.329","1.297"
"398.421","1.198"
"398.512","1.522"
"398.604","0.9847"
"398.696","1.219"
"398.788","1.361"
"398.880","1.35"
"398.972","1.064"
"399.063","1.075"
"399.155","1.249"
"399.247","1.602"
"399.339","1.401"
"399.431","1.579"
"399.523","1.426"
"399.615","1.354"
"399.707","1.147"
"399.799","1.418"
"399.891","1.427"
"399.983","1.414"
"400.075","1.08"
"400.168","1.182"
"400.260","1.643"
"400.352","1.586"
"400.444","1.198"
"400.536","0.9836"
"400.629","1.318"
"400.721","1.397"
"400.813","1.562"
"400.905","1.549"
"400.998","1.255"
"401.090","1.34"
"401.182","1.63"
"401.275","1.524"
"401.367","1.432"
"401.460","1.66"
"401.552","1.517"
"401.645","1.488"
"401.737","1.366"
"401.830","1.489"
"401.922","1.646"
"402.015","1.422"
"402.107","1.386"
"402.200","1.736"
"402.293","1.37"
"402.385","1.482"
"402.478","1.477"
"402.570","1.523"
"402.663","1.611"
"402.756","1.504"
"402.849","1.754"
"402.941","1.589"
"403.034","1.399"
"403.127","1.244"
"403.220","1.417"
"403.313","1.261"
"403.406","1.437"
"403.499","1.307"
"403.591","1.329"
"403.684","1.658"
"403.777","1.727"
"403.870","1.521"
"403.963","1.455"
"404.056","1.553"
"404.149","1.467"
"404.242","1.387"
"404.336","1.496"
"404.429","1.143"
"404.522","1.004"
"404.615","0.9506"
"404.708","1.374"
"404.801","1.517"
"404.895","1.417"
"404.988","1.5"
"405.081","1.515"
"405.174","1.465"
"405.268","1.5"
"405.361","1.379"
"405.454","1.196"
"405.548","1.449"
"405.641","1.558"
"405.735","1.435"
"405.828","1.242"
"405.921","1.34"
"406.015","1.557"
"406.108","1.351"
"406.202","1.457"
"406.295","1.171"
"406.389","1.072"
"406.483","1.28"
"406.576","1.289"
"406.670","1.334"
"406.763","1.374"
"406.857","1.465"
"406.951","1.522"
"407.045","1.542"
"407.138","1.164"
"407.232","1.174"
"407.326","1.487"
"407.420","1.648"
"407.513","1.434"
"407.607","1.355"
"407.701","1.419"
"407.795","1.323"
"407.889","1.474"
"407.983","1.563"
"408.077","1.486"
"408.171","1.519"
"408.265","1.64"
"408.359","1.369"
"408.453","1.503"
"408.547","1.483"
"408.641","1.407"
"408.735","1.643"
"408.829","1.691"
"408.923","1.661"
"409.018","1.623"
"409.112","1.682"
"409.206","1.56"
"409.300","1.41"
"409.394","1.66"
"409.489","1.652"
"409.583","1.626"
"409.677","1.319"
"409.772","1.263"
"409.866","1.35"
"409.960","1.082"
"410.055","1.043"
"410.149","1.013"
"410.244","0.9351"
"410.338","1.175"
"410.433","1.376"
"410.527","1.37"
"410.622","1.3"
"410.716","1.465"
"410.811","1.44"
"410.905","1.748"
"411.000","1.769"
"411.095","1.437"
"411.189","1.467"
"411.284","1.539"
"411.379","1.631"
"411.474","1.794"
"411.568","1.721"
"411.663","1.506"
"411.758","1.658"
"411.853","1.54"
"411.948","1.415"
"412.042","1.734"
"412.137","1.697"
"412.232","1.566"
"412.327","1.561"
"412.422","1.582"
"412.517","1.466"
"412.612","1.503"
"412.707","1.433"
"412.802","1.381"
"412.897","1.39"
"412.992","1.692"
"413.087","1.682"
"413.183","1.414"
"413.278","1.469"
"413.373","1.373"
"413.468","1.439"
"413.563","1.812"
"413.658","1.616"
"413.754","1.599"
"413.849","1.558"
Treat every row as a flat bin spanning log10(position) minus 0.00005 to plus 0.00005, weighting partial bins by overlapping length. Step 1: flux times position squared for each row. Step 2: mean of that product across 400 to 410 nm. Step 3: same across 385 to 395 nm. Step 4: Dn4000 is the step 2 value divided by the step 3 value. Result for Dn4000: 1.5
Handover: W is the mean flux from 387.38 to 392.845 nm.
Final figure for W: 1.08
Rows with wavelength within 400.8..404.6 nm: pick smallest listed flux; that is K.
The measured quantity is 1.004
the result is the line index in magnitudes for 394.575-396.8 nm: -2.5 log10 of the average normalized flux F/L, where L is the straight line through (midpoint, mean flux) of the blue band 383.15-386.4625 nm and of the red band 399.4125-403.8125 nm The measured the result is 0.30 mag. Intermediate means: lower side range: 0.948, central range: 0.958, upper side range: 1.44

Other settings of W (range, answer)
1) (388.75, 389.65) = 0.984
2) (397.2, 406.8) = 1.36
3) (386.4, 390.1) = 1.08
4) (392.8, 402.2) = 1.06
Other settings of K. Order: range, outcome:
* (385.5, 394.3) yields 0.1792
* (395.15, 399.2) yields 0.1367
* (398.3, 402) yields 0.9836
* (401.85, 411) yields 0.9351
